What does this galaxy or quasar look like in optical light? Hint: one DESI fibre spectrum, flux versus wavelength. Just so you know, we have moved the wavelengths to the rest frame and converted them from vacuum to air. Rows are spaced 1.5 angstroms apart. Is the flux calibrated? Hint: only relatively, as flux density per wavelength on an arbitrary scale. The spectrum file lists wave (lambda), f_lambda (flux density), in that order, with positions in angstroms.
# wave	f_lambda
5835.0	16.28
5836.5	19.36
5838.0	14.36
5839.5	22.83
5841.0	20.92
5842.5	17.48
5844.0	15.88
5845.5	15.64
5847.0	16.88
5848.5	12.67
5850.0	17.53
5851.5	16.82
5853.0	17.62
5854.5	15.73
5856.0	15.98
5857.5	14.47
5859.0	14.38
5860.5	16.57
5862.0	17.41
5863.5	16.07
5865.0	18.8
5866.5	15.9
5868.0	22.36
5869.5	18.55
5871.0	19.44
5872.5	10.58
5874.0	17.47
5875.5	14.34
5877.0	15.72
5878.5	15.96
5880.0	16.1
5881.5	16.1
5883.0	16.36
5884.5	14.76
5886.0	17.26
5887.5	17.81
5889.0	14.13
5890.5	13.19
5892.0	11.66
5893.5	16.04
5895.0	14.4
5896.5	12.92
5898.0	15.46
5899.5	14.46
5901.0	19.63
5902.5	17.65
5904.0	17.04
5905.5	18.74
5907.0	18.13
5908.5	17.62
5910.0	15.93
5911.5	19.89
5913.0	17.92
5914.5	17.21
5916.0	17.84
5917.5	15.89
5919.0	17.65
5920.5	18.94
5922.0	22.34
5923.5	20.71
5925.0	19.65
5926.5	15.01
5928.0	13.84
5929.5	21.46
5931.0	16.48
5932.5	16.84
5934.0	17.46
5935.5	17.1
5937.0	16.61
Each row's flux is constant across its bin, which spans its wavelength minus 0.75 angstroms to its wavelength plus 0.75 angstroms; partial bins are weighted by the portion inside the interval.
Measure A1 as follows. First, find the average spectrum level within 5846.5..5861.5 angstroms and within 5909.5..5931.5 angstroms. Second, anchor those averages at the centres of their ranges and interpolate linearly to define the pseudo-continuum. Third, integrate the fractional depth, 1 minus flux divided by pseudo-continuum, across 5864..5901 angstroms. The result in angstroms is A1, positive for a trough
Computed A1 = 2.0 angstroms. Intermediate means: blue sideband 15.9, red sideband 18.1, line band 15.9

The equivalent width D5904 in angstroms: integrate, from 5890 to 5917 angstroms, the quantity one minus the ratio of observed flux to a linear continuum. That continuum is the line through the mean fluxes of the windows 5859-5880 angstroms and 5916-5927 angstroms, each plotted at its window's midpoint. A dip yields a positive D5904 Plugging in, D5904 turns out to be 2.3 angstroms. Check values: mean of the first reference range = 16.7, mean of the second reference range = 18.6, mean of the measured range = 16.5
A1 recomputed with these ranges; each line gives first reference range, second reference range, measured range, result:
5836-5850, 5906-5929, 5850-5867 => 1.0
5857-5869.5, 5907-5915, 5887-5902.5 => 2.2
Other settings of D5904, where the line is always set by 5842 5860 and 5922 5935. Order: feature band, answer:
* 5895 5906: 0.55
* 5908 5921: -0.04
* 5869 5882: 0.45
